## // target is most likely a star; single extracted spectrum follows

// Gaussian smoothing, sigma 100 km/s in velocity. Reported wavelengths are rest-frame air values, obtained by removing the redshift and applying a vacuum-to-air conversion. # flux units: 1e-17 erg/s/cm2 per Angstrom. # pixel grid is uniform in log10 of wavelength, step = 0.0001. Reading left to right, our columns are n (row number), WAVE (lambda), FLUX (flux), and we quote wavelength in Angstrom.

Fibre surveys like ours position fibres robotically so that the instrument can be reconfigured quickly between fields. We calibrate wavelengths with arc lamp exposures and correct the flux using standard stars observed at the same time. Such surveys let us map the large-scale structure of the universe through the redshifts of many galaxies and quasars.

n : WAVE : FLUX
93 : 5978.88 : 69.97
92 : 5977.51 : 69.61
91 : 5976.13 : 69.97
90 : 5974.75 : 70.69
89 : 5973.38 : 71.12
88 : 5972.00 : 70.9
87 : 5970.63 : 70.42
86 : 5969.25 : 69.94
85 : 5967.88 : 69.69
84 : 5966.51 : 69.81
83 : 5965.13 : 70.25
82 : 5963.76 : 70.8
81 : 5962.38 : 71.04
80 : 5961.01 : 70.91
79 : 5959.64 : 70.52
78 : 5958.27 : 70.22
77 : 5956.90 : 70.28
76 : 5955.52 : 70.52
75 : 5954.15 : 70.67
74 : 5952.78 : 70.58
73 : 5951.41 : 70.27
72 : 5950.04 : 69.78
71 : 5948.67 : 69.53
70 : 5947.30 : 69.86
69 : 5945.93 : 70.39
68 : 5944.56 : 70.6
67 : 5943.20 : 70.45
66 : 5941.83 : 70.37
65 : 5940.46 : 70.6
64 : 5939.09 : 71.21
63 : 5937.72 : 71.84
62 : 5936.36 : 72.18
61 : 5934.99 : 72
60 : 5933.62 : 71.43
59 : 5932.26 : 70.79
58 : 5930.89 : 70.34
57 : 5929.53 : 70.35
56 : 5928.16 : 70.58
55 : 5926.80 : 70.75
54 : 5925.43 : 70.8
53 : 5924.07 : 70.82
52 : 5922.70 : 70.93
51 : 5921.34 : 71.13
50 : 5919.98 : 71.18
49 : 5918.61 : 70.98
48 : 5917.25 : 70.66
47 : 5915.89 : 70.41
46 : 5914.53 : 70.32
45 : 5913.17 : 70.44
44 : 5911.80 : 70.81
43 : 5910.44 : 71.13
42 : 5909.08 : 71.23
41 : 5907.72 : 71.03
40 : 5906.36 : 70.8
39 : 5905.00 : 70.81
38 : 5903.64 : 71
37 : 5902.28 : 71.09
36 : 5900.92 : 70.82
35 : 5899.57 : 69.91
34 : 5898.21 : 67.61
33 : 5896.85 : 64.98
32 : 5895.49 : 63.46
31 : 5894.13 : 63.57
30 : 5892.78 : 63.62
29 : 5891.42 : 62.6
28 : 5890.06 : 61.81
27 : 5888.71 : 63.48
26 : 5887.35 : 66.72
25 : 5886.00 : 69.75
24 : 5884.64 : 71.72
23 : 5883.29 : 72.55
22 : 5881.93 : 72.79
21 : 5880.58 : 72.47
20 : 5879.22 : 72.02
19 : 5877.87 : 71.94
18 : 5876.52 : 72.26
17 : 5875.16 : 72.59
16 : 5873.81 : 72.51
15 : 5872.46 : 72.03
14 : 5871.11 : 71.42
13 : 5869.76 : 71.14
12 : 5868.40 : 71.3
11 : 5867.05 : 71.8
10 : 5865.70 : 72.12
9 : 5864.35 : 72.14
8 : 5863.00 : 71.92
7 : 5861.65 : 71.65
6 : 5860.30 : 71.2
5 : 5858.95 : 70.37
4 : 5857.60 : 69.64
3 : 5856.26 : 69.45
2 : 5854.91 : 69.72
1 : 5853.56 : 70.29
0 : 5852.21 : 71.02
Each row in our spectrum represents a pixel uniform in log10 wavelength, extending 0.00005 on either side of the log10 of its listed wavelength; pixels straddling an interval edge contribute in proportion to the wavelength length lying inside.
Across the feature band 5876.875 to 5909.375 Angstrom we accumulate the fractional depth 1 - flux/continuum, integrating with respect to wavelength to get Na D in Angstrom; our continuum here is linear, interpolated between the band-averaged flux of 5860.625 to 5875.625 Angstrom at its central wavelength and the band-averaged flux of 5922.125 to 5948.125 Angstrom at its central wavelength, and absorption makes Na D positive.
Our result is 1.3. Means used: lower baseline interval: 71.9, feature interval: 68.7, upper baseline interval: 70.8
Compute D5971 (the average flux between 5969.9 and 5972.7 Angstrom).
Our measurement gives 70.5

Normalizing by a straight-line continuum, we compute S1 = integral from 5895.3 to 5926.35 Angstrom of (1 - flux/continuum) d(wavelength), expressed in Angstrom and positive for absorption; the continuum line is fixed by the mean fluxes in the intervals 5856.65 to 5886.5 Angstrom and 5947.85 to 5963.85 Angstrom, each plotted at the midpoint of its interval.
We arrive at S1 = 0.38 Angstrom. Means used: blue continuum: 71.7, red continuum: 70.4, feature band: 70.2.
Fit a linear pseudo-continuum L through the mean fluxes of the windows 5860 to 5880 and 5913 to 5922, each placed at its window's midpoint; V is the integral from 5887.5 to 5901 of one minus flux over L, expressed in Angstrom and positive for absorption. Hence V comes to 1.2 Angstrom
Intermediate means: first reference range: 71.9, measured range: 65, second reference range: 70.8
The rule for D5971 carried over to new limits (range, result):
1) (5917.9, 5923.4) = 71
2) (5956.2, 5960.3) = 70.3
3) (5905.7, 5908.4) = 70.9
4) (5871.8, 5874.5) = 72.4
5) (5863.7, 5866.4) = 72.2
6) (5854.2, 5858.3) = 69.7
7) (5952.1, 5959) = 70.4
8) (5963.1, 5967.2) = 70.3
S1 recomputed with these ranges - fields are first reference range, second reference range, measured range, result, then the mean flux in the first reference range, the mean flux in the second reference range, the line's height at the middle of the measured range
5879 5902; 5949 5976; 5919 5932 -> -0.3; 67.6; 70.4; 69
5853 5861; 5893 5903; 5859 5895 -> -0.6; 70.1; 67.2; 68.7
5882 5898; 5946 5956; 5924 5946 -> -0.6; 66.1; 70.2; 69.1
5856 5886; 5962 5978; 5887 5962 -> 1.3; 71.7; 70.3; 70.9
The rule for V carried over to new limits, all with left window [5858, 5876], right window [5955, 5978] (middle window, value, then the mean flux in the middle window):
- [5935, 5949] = 0.0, 70.8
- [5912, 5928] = 0.0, 70.7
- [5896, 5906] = 0.3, 69.4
